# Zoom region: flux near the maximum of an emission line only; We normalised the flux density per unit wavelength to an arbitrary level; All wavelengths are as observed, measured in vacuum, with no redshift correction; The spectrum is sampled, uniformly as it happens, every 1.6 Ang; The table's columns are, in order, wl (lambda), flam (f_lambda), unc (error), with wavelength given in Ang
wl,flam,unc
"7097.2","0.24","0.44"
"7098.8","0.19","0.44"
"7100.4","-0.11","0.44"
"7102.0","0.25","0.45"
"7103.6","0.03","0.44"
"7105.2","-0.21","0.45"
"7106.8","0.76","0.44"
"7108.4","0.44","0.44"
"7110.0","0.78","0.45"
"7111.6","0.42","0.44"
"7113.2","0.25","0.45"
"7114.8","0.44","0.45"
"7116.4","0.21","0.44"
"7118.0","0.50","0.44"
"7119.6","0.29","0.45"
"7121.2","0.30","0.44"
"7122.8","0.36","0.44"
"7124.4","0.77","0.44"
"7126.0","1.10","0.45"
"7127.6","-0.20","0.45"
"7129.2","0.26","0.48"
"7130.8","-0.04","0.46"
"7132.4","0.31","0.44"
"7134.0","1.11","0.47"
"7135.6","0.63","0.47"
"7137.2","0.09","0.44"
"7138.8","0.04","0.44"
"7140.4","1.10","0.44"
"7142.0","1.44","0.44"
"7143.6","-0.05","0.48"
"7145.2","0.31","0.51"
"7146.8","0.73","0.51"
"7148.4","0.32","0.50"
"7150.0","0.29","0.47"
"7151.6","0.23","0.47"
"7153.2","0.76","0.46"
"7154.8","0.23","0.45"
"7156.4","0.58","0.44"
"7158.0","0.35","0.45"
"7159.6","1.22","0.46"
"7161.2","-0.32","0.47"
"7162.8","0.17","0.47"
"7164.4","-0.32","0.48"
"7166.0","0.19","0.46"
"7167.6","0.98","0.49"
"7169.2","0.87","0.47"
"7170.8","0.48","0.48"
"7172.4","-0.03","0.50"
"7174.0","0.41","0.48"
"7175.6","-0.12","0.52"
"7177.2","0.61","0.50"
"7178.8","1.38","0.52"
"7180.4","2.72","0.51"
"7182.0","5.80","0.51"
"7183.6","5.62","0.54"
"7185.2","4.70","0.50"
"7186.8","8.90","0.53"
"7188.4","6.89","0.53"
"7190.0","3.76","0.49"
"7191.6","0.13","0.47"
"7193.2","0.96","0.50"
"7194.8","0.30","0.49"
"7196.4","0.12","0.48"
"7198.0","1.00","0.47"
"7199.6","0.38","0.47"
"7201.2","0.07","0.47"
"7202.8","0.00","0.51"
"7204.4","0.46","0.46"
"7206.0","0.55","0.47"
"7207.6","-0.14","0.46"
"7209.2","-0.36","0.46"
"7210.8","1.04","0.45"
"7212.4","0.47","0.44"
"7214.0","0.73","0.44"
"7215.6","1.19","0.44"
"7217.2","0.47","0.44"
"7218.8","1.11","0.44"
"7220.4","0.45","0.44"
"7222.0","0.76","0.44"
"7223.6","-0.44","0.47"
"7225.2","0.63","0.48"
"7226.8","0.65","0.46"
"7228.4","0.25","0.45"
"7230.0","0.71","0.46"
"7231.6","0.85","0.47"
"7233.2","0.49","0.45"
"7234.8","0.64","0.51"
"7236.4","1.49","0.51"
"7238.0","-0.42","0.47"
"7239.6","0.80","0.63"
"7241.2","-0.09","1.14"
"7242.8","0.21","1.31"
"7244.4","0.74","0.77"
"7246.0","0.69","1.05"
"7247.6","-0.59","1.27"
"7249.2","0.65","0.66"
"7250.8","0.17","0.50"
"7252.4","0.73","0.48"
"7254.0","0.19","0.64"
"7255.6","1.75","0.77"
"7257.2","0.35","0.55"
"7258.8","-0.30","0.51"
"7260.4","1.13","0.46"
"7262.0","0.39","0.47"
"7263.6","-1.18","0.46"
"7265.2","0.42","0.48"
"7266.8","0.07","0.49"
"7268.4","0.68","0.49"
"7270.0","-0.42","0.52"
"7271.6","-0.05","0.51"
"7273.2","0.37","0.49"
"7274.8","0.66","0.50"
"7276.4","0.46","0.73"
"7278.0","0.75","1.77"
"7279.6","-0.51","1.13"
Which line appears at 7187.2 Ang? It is [O II] 3727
